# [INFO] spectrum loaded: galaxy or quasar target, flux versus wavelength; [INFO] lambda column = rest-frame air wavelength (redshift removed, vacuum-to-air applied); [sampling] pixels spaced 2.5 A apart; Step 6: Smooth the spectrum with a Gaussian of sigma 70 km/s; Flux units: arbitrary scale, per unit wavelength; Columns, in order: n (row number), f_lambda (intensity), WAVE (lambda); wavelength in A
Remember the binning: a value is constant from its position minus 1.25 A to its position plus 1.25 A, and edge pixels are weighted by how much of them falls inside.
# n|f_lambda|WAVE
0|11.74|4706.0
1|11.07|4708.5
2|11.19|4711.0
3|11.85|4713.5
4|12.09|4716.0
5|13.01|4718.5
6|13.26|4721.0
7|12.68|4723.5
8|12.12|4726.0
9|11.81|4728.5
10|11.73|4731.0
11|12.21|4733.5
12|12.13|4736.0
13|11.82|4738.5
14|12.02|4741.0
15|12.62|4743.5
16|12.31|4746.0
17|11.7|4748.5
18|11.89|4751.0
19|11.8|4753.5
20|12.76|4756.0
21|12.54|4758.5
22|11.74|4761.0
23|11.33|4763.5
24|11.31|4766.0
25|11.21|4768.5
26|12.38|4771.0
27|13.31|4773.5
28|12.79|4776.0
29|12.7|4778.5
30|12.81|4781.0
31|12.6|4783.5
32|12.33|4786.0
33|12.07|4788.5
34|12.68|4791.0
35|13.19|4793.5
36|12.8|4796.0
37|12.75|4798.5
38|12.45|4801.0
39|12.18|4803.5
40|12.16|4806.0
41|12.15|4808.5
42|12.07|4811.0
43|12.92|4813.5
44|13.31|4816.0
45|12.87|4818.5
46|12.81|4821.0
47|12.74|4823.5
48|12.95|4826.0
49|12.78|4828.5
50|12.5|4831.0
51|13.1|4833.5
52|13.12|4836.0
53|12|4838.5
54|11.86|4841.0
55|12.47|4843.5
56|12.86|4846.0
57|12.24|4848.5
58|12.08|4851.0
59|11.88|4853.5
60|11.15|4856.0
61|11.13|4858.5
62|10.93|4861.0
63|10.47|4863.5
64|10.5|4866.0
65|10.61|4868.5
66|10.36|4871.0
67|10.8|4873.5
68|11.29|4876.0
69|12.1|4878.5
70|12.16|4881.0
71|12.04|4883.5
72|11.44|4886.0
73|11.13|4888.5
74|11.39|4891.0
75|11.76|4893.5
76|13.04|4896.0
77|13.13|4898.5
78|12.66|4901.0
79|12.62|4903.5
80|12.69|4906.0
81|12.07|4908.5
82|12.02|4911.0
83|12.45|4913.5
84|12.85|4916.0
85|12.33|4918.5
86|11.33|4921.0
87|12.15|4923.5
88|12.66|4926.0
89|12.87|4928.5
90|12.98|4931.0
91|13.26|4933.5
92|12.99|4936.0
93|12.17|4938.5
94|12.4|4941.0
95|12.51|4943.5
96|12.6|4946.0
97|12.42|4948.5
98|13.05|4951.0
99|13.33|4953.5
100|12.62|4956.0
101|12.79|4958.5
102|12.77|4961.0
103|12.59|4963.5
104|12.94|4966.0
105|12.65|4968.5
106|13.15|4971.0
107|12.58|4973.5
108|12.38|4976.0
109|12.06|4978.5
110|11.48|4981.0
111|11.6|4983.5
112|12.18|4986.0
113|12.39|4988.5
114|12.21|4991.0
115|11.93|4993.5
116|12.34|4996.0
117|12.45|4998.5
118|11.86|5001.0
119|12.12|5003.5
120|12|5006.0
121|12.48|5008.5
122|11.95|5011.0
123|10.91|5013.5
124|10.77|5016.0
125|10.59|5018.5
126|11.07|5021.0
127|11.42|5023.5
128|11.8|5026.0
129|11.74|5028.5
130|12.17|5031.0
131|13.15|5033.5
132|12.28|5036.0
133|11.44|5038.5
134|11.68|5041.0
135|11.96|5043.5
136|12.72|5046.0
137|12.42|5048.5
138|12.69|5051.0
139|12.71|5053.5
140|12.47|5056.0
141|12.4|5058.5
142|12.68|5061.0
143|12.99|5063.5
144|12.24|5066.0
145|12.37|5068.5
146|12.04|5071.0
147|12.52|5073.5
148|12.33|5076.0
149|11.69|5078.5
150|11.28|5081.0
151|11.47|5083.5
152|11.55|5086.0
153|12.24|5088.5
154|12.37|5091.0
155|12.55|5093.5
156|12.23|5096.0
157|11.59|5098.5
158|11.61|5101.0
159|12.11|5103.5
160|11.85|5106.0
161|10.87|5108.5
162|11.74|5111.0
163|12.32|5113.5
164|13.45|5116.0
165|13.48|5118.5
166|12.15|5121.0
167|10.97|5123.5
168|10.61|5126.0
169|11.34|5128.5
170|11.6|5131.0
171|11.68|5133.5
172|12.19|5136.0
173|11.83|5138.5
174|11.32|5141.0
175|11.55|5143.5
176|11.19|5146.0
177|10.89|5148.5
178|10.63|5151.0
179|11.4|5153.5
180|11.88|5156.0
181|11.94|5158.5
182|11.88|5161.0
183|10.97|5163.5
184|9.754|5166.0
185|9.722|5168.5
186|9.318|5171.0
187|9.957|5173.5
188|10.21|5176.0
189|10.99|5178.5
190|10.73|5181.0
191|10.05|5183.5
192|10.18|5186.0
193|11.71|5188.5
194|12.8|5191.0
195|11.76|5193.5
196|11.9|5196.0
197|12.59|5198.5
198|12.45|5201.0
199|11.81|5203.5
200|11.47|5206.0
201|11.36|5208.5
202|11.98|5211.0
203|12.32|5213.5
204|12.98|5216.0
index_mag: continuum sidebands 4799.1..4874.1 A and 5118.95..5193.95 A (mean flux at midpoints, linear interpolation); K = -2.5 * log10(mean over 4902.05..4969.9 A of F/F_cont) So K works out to -0.07 mag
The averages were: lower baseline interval 12.1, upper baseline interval 11.1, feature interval 12.6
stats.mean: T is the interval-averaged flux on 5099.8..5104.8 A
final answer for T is 11.9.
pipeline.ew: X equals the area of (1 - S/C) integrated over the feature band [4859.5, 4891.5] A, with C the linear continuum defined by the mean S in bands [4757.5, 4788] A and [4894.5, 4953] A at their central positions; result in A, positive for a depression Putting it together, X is 3.36 A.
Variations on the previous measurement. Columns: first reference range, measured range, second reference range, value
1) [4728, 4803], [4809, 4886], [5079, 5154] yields 0.9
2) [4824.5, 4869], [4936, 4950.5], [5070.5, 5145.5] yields -0.7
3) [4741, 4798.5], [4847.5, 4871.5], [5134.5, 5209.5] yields 1.8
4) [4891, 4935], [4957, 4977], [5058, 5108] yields -0.6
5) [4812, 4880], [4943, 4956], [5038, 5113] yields -0.8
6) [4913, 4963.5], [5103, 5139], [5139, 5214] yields -1.0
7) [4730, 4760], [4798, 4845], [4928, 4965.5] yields -0.8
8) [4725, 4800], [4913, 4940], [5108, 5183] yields -1.6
